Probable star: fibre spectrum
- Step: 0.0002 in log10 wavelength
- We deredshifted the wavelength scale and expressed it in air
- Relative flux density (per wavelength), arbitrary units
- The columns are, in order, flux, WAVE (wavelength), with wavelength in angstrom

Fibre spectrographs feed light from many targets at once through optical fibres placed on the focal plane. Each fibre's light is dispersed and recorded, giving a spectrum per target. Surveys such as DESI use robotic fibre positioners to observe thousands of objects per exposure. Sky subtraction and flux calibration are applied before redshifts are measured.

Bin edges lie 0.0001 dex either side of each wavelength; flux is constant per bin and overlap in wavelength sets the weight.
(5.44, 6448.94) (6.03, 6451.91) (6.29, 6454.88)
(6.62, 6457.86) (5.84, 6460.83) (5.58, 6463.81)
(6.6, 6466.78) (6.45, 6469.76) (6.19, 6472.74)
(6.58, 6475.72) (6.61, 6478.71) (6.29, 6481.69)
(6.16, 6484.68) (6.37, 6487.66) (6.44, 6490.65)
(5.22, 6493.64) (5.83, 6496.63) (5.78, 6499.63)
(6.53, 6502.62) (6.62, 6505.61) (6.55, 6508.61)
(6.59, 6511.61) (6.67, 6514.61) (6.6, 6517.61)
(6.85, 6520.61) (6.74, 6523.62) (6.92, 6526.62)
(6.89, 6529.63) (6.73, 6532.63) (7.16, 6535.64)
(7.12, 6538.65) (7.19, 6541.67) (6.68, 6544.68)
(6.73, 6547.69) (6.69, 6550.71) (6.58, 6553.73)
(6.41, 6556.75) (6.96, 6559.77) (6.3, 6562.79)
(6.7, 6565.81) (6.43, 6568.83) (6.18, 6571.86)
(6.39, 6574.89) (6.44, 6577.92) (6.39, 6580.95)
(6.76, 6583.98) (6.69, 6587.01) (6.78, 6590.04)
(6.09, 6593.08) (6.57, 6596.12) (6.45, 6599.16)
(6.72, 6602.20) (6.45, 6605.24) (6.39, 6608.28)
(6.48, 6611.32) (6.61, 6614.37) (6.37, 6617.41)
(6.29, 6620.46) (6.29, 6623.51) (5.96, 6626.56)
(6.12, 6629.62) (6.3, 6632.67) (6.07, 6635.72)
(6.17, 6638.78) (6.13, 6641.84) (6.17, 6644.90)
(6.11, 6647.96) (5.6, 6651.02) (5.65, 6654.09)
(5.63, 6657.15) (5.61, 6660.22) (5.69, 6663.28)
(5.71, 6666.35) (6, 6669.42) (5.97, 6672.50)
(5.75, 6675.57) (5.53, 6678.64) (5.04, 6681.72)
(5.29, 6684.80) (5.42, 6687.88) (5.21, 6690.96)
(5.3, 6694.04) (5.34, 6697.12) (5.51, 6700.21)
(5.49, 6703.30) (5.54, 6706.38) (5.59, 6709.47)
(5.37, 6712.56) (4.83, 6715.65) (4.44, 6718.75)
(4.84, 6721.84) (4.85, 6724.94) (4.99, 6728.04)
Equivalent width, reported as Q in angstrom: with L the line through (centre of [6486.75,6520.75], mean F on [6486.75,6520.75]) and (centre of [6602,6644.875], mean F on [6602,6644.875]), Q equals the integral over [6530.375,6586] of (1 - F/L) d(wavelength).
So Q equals -3.1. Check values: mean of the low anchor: 6.32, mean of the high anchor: 6.29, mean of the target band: 6.66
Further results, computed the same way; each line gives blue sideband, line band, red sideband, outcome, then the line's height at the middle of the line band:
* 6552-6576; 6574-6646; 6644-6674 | -2.54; 6.16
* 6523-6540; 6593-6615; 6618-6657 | -0.52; 6.34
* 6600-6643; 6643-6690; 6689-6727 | 0.46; 5.73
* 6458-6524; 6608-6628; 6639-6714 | -1.71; 5.84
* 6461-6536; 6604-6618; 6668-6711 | -1.41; 5.88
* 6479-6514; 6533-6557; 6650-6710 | -3.09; 6.06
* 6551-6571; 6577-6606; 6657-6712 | -1.08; 6.3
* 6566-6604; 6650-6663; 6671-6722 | 0.27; 5.75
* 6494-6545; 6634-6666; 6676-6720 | -1.24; 5.66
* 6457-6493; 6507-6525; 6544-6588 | -0.74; 6.4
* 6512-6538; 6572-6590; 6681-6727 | -0.61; 6.32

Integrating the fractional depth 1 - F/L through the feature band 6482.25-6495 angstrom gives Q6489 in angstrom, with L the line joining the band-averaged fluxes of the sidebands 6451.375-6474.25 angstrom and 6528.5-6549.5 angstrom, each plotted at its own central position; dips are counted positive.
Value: 0.7 angstrom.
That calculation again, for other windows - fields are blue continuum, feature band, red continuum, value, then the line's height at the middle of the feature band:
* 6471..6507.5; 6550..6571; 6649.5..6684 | -2.01 angstrom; 5.99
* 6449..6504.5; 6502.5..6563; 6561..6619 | -4.06 angstrom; 6.33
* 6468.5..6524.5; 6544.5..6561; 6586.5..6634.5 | -0.74 angstrom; 6.38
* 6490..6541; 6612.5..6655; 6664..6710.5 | -2.19 angstrom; 5.84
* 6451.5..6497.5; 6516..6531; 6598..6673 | -1.51 angstrom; 6.18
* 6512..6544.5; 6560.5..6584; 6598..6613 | 0.75 angstrom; 6.66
